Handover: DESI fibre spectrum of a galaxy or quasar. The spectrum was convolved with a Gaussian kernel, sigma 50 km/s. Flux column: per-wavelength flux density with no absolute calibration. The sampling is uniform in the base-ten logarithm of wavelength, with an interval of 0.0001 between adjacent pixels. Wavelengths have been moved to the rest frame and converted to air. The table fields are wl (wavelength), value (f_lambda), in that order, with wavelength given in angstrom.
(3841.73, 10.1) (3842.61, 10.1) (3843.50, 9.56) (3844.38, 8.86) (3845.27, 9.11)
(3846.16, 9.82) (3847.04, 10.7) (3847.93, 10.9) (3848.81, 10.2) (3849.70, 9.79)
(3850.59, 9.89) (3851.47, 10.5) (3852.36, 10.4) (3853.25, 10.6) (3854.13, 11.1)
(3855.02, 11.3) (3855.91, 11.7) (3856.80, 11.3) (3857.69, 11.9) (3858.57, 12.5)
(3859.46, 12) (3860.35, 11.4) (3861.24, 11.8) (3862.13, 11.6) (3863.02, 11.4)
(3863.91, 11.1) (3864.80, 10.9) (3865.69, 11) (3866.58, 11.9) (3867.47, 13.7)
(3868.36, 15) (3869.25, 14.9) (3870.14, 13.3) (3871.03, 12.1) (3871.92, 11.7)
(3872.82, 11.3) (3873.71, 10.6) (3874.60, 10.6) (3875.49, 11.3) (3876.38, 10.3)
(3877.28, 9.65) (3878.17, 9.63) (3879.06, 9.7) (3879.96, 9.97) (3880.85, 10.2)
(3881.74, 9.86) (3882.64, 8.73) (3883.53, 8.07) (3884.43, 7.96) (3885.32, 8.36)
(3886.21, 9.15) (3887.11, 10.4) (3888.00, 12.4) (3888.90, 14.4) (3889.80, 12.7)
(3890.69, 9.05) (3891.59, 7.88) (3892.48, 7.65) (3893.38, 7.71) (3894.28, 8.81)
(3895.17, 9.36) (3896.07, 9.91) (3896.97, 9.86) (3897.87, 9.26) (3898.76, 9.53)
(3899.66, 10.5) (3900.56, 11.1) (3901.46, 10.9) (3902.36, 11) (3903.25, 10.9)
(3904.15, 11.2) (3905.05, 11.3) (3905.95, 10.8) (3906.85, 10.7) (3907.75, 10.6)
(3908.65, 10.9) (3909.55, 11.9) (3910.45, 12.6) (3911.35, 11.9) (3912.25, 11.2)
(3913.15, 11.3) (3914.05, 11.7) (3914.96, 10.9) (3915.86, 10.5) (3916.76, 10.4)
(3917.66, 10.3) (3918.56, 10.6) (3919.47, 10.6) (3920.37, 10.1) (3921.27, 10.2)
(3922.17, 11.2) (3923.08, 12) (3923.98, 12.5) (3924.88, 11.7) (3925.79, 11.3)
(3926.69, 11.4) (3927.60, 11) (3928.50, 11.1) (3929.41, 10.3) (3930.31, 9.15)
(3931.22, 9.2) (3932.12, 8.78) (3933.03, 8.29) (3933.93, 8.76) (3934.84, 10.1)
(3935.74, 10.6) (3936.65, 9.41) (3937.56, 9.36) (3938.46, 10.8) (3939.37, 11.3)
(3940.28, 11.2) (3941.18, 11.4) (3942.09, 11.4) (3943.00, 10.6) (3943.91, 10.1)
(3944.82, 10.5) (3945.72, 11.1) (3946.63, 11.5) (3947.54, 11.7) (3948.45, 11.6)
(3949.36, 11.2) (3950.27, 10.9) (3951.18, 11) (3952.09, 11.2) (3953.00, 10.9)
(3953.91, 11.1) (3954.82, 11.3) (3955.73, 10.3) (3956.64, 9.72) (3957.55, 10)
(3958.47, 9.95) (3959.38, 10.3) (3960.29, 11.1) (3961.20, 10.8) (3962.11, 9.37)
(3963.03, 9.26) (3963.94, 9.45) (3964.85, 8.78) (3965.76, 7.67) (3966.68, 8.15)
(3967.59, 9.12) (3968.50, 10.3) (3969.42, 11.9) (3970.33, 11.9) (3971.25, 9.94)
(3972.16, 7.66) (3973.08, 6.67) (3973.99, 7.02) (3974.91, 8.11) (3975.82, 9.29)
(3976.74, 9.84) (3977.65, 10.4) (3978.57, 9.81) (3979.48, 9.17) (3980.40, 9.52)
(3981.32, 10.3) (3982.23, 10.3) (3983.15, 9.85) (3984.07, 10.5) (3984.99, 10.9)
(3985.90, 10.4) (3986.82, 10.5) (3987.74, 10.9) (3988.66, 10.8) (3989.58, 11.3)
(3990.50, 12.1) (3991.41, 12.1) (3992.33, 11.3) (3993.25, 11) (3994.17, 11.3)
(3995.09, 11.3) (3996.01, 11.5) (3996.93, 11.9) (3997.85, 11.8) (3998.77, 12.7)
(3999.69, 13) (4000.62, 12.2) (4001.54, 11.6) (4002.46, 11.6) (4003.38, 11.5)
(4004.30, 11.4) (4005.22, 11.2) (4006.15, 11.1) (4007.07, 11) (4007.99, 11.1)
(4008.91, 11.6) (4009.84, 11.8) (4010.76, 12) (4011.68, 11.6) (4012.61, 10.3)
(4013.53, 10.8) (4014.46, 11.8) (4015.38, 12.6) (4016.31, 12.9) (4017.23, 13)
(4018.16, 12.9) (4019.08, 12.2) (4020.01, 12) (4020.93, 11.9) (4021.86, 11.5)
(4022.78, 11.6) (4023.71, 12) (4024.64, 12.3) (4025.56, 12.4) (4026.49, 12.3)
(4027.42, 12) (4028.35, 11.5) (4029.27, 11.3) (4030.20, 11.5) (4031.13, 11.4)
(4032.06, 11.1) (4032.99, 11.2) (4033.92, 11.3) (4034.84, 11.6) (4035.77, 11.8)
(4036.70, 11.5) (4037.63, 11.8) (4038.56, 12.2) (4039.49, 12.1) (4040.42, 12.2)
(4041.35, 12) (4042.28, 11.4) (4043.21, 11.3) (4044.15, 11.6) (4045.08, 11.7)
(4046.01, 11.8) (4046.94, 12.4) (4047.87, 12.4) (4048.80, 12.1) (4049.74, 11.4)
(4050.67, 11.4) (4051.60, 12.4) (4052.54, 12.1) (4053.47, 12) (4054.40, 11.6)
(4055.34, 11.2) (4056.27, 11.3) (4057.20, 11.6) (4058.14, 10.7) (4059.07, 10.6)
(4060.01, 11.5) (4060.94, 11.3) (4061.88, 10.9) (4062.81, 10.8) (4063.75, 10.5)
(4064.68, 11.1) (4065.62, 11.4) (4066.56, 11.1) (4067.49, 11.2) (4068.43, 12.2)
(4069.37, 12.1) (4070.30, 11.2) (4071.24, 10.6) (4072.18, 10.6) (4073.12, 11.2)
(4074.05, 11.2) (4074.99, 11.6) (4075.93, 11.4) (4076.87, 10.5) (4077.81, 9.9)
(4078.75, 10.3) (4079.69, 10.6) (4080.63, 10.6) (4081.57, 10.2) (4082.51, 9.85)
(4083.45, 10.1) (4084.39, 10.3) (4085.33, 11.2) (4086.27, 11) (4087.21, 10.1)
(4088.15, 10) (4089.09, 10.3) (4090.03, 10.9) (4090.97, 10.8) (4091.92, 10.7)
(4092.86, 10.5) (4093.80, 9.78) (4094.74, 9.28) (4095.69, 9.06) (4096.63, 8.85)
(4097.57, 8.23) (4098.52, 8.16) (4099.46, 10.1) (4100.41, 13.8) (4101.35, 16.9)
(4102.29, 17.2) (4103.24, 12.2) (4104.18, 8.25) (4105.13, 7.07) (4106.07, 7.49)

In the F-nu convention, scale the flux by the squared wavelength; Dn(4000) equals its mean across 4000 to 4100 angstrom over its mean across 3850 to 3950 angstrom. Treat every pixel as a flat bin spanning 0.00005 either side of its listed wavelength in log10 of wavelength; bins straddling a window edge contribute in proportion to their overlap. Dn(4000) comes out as 1.13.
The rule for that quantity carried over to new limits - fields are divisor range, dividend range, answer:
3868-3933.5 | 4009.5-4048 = 1.19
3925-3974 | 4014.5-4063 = 1.21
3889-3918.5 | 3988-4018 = 1.17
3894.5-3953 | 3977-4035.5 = 1.11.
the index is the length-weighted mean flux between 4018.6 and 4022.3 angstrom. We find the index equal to 11.9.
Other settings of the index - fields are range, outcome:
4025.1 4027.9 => 12.2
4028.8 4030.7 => 11.4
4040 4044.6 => 11.7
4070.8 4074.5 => 10.9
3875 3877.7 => 10.4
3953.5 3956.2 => 10.9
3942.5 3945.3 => 10.4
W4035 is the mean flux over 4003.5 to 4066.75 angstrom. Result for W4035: 11.6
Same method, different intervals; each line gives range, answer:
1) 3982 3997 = 11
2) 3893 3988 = 10.3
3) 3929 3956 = 10.5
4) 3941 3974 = 10.2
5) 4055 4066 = 11.1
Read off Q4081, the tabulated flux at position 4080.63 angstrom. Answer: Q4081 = 10.6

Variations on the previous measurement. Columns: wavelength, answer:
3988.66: 10.8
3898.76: 9.53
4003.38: 11.5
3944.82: 10.5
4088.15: 10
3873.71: 10.6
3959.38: 10.3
